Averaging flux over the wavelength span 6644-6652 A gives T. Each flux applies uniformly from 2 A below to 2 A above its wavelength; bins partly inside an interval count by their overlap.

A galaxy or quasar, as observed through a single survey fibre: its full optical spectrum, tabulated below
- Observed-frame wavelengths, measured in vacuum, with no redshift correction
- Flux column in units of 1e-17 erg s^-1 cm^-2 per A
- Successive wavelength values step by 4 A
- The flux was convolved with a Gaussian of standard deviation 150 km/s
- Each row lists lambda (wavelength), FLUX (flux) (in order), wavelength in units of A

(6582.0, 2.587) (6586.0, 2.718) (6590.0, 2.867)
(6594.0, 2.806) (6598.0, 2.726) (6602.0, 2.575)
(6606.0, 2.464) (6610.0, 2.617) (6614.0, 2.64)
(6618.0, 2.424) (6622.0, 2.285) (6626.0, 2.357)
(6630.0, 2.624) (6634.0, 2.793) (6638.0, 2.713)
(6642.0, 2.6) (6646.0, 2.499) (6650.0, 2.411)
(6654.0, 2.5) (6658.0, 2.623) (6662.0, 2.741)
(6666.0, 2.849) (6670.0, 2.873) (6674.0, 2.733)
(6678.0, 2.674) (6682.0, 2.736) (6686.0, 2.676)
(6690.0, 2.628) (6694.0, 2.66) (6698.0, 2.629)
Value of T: 2.46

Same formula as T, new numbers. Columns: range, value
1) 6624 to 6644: 2.62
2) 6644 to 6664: 2.55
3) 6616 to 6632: 2.42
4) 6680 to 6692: 2.68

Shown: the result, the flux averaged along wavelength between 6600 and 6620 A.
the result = 2.54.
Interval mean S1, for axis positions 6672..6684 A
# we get 2.71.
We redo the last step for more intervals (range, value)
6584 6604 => 2.74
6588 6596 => 2.84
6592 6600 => 2.77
